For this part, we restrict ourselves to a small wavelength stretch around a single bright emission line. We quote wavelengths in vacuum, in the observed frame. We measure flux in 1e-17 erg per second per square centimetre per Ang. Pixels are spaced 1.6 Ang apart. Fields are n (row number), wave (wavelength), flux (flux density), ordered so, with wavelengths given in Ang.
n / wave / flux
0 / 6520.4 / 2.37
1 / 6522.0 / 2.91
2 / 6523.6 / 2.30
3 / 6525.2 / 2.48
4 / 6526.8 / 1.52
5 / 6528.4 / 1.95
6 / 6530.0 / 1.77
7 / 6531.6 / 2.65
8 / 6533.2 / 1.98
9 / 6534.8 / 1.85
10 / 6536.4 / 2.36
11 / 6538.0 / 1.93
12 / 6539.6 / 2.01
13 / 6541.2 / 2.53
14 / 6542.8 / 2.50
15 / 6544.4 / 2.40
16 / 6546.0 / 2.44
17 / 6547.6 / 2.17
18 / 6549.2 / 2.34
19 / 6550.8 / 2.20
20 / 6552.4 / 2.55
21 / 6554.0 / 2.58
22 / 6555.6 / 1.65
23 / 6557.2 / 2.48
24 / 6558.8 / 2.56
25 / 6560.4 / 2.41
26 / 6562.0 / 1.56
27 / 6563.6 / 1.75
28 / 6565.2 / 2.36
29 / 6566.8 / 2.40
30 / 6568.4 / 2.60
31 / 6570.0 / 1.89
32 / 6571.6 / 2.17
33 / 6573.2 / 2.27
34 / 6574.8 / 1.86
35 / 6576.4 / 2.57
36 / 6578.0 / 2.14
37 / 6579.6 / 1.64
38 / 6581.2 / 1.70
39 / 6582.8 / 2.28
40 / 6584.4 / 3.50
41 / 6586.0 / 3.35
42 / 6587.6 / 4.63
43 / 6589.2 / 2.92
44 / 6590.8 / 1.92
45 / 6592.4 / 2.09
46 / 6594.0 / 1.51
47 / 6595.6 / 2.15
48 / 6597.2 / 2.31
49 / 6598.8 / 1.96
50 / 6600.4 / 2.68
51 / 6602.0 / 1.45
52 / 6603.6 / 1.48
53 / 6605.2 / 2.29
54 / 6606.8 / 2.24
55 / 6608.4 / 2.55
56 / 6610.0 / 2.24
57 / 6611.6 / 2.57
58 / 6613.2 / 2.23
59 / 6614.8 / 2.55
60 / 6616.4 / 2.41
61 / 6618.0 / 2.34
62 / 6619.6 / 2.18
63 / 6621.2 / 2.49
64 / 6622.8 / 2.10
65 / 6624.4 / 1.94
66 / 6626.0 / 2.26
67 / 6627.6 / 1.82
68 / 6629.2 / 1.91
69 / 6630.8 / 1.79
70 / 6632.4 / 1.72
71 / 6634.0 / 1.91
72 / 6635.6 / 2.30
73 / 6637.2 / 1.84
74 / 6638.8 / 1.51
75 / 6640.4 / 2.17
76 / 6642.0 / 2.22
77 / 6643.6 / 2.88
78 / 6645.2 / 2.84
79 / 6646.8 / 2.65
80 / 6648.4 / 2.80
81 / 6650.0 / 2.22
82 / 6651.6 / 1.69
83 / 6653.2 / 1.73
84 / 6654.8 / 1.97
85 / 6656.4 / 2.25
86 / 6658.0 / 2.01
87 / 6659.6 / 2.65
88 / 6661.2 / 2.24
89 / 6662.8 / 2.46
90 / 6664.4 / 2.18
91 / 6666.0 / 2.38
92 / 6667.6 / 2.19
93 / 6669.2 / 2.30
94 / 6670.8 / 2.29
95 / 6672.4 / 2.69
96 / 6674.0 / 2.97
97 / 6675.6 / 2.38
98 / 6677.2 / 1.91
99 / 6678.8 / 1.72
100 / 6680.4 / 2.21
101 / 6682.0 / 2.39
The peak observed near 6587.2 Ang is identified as H-gamma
